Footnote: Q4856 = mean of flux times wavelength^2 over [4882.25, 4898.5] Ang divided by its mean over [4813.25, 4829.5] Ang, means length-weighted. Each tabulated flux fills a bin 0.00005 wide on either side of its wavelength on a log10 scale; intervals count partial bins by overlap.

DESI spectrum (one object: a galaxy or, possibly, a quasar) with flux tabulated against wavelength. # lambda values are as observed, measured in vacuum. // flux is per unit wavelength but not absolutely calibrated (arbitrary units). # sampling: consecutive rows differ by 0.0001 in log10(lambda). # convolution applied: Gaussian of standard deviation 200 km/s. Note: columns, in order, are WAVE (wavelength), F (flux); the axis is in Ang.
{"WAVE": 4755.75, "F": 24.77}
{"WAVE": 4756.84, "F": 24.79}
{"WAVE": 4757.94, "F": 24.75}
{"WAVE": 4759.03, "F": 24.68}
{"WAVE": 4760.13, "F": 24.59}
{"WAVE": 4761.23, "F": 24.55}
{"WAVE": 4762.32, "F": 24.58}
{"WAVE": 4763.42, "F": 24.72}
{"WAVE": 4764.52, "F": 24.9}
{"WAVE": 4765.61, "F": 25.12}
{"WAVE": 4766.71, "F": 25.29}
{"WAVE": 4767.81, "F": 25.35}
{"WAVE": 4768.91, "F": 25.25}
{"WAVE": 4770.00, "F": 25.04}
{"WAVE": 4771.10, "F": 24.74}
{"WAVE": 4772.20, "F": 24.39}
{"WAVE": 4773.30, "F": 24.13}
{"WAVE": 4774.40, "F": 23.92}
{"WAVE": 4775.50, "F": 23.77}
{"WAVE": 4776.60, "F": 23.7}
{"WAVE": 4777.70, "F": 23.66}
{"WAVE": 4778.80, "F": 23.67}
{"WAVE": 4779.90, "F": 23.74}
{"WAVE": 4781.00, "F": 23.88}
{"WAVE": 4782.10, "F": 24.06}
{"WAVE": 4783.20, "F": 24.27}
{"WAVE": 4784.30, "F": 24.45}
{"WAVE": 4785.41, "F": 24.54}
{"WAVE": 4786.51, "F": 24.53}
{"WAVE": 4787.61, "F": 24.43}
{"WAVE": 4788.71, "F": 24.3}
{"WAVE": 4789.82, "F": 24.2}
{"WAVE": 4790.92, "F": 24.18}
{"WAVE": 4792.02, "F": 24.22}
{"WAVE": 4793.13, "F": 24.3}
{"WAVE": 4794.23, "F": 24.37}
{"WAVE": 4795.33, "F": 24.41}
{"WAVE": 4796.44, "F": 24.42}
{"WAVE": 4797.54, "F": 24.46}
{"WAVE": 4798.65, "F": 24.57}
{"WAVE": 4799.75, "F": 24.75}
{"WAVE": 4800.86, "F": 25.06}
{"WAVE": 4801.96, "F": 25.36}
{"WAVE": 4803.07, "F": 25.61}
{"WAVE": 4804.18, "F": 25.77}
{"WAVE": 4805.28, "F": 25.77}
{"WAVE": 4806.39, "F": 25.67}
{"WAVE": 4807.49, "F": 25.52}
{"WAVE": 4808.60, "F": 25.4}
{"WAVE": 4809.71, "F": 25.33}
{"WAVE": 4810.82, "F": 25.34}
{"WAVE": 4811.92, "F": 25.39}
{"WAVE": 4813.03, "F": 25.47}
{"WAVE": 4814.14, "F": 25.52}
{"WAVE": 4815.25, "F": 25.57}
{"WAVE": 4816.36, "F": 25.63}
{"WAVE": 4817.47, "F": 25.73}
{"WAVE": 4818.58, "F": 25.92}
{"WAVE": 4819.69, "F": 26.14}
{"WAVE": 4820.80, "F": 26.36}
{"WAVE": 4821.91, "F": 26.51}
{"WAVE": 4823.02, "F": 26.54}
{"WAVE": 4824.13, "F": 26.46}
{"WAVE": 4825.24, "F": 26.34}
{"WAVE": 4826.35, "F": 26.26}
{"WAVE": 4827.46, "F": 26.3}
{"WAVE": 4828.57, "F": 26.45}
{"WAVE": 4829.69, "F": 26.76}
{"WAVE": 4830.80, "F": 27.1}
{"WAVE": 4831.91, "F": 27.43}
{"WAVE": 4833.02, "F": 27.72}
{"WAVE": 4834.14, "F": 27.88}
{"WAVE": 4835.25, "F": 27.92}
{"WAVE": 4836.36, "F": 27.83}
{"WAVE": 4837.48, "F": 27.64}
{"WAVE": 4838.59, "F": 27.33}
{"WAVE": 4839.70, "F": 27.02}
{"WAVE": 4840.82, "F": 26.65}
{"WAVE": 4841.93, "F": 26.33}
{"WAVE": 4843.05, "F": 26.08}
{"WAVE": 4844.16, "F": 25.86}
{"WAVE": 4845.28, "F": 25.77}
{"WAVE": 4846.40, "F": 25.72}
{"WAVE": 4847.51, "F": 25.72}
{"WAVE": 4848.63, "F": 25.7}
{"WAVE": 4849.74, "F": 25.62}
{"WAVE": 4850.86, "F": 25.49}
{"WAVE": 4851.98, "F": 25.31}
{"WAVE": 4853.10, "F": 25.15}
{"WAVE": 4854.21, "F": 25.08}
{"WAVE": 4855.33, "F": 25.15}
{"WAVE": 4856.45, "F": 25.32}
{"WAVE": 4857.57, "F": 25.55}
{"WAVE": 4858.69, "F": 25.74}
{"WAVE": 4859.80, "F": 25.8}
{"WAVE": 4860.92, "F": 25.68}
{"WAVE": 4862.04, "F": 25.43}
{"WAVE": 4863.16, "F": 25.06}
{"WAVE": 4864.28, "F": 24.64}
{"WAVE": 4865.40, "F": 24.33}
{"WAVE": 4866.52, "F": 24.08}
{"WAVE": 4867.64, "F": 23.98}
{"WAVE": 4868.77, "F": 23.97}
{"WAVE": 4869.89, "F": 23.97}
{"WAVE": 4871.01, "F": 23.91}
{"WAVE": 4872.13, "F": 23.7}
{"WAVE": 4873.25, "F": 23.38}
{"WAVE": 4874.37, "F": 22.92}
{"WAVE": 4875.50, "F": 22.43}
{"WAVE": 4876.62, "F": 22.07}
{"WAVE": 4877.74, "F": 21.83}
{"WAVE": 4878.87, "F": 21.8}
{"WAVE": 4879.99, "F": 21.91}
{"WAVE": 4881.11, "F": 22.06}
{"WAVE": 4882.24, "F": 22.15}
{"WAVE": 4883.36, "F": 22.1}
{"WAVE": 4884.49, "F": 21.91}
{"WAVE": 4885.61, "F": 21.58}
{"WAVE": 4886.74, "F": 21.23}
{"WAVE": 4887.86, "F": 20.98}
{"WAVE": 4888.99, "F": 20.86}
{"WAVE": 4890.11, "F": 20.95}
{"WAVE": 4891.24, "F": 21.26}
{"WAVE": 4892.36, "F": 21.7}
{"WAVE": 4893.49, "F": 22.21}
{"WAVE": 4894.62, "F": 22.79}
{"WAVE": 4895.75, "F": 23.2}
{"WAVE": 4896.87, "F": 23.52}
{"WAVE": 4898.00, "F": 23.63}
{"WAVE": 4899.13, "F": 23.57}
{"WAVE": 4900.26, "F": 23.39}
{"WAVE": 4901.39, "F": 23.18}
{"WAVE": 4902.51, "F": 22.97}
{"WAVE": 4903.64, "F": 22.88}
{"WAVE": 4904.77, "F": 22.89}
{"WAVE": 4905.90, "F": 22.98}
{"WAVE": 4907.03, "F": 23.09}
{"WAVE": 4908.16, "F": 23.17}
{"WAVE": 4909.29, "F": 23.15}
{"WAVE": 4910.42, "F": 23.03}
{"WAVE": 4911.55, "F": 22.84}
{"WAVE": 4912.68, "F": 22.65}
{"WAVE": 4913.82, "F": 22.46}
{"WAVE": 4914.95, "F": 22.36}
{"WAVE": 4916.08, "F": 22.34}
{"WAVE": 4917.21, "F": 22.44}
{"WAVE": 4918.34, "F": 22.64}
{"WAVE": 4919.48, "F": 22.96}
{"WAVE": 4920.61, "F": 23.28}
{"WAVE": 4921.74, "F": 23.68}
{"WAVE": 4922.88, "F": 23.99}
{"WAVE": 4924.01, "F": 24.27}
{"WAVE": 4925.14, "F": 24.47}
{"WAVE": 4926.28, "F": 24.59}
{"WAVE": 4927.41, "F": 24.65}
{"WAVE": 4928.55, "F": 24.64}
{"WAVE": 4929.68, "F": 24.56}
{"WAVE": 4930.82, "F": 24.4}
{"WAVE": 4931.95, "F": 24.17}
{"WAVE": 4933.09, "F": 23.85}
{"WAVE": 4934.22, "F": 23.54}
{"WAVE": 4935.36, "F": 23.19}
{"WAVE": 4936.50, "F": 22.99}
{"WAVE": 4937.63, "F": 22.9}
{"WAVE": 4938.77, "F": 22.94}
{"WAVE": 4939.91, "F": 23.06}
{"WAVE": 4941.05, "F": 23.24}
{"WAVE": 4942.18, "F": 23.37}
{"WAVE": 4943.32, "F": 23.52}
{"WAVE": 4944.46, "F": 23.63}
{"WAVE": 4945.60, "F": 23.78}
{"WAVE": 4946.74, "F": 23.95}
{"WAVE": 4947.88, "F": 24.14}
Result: 0.9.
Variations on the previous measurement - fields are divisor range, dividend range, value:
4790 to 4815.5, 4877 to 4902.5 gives 0.92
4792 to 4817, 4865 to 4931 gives 0.95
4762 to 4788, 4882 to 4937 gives 0.99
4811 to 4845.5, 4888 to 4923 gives 0.89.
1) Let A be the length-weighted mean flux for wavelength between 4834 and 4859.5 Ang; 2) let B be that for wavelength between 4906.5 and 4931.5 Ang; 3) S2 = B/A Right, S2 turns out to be 0.9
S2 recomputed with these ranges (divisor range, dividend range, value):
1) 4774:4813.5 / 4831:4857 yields 1.07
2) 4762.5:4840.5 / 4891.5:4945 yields 0.92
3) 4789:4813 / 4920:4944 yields 0.95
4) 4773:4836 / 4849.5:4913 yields 0.92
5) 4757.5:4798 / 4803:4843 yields 1.08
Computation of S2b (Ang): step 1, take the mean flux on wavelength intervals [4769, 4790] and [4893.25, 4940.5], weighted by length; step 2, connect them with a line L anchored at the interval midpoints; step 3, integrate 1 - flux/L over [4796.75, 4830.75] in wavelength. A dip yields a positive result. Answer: -2.5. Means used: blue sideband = 24.2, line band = 25.7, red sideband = 23.3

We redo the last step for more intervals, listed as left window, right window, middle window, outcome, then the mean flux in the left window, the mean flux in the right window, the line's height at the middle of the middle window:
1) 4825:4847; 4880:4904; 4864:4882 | 0.5 Ang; 26.8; 22.3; 23.8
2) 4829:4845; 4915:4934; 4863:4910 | 4.5 Ang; 27.1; 23.8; 25.2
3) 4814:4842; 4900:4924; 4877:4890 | 1.4 Ang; 26.7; 23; 24.3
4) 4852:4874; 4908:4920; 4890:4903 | 0.4 Ang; 24.7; 22.7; 23.4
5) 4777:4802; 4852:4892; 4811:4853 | -4.4 Ang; 24.3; 23.4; 23.8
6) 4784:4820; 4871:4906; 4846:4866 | -1.7 Ang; 25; 22.4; 23.4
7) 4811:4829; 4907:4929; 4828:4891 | 0.8 Ang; 26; 23.3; 24.9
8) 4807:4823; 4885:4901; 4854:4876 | -1.0 Ang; 25.7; 22.2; 23.5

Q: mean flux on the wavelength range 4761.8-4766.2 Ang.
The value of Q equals 24.8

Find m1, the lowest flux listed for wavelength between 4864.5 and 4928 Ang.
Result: 20.86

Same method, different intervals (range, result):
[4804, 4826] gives 25.33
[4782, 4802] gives 24.06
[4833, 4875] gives 22.92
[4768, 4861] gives 23.66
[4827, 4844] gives 26.08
